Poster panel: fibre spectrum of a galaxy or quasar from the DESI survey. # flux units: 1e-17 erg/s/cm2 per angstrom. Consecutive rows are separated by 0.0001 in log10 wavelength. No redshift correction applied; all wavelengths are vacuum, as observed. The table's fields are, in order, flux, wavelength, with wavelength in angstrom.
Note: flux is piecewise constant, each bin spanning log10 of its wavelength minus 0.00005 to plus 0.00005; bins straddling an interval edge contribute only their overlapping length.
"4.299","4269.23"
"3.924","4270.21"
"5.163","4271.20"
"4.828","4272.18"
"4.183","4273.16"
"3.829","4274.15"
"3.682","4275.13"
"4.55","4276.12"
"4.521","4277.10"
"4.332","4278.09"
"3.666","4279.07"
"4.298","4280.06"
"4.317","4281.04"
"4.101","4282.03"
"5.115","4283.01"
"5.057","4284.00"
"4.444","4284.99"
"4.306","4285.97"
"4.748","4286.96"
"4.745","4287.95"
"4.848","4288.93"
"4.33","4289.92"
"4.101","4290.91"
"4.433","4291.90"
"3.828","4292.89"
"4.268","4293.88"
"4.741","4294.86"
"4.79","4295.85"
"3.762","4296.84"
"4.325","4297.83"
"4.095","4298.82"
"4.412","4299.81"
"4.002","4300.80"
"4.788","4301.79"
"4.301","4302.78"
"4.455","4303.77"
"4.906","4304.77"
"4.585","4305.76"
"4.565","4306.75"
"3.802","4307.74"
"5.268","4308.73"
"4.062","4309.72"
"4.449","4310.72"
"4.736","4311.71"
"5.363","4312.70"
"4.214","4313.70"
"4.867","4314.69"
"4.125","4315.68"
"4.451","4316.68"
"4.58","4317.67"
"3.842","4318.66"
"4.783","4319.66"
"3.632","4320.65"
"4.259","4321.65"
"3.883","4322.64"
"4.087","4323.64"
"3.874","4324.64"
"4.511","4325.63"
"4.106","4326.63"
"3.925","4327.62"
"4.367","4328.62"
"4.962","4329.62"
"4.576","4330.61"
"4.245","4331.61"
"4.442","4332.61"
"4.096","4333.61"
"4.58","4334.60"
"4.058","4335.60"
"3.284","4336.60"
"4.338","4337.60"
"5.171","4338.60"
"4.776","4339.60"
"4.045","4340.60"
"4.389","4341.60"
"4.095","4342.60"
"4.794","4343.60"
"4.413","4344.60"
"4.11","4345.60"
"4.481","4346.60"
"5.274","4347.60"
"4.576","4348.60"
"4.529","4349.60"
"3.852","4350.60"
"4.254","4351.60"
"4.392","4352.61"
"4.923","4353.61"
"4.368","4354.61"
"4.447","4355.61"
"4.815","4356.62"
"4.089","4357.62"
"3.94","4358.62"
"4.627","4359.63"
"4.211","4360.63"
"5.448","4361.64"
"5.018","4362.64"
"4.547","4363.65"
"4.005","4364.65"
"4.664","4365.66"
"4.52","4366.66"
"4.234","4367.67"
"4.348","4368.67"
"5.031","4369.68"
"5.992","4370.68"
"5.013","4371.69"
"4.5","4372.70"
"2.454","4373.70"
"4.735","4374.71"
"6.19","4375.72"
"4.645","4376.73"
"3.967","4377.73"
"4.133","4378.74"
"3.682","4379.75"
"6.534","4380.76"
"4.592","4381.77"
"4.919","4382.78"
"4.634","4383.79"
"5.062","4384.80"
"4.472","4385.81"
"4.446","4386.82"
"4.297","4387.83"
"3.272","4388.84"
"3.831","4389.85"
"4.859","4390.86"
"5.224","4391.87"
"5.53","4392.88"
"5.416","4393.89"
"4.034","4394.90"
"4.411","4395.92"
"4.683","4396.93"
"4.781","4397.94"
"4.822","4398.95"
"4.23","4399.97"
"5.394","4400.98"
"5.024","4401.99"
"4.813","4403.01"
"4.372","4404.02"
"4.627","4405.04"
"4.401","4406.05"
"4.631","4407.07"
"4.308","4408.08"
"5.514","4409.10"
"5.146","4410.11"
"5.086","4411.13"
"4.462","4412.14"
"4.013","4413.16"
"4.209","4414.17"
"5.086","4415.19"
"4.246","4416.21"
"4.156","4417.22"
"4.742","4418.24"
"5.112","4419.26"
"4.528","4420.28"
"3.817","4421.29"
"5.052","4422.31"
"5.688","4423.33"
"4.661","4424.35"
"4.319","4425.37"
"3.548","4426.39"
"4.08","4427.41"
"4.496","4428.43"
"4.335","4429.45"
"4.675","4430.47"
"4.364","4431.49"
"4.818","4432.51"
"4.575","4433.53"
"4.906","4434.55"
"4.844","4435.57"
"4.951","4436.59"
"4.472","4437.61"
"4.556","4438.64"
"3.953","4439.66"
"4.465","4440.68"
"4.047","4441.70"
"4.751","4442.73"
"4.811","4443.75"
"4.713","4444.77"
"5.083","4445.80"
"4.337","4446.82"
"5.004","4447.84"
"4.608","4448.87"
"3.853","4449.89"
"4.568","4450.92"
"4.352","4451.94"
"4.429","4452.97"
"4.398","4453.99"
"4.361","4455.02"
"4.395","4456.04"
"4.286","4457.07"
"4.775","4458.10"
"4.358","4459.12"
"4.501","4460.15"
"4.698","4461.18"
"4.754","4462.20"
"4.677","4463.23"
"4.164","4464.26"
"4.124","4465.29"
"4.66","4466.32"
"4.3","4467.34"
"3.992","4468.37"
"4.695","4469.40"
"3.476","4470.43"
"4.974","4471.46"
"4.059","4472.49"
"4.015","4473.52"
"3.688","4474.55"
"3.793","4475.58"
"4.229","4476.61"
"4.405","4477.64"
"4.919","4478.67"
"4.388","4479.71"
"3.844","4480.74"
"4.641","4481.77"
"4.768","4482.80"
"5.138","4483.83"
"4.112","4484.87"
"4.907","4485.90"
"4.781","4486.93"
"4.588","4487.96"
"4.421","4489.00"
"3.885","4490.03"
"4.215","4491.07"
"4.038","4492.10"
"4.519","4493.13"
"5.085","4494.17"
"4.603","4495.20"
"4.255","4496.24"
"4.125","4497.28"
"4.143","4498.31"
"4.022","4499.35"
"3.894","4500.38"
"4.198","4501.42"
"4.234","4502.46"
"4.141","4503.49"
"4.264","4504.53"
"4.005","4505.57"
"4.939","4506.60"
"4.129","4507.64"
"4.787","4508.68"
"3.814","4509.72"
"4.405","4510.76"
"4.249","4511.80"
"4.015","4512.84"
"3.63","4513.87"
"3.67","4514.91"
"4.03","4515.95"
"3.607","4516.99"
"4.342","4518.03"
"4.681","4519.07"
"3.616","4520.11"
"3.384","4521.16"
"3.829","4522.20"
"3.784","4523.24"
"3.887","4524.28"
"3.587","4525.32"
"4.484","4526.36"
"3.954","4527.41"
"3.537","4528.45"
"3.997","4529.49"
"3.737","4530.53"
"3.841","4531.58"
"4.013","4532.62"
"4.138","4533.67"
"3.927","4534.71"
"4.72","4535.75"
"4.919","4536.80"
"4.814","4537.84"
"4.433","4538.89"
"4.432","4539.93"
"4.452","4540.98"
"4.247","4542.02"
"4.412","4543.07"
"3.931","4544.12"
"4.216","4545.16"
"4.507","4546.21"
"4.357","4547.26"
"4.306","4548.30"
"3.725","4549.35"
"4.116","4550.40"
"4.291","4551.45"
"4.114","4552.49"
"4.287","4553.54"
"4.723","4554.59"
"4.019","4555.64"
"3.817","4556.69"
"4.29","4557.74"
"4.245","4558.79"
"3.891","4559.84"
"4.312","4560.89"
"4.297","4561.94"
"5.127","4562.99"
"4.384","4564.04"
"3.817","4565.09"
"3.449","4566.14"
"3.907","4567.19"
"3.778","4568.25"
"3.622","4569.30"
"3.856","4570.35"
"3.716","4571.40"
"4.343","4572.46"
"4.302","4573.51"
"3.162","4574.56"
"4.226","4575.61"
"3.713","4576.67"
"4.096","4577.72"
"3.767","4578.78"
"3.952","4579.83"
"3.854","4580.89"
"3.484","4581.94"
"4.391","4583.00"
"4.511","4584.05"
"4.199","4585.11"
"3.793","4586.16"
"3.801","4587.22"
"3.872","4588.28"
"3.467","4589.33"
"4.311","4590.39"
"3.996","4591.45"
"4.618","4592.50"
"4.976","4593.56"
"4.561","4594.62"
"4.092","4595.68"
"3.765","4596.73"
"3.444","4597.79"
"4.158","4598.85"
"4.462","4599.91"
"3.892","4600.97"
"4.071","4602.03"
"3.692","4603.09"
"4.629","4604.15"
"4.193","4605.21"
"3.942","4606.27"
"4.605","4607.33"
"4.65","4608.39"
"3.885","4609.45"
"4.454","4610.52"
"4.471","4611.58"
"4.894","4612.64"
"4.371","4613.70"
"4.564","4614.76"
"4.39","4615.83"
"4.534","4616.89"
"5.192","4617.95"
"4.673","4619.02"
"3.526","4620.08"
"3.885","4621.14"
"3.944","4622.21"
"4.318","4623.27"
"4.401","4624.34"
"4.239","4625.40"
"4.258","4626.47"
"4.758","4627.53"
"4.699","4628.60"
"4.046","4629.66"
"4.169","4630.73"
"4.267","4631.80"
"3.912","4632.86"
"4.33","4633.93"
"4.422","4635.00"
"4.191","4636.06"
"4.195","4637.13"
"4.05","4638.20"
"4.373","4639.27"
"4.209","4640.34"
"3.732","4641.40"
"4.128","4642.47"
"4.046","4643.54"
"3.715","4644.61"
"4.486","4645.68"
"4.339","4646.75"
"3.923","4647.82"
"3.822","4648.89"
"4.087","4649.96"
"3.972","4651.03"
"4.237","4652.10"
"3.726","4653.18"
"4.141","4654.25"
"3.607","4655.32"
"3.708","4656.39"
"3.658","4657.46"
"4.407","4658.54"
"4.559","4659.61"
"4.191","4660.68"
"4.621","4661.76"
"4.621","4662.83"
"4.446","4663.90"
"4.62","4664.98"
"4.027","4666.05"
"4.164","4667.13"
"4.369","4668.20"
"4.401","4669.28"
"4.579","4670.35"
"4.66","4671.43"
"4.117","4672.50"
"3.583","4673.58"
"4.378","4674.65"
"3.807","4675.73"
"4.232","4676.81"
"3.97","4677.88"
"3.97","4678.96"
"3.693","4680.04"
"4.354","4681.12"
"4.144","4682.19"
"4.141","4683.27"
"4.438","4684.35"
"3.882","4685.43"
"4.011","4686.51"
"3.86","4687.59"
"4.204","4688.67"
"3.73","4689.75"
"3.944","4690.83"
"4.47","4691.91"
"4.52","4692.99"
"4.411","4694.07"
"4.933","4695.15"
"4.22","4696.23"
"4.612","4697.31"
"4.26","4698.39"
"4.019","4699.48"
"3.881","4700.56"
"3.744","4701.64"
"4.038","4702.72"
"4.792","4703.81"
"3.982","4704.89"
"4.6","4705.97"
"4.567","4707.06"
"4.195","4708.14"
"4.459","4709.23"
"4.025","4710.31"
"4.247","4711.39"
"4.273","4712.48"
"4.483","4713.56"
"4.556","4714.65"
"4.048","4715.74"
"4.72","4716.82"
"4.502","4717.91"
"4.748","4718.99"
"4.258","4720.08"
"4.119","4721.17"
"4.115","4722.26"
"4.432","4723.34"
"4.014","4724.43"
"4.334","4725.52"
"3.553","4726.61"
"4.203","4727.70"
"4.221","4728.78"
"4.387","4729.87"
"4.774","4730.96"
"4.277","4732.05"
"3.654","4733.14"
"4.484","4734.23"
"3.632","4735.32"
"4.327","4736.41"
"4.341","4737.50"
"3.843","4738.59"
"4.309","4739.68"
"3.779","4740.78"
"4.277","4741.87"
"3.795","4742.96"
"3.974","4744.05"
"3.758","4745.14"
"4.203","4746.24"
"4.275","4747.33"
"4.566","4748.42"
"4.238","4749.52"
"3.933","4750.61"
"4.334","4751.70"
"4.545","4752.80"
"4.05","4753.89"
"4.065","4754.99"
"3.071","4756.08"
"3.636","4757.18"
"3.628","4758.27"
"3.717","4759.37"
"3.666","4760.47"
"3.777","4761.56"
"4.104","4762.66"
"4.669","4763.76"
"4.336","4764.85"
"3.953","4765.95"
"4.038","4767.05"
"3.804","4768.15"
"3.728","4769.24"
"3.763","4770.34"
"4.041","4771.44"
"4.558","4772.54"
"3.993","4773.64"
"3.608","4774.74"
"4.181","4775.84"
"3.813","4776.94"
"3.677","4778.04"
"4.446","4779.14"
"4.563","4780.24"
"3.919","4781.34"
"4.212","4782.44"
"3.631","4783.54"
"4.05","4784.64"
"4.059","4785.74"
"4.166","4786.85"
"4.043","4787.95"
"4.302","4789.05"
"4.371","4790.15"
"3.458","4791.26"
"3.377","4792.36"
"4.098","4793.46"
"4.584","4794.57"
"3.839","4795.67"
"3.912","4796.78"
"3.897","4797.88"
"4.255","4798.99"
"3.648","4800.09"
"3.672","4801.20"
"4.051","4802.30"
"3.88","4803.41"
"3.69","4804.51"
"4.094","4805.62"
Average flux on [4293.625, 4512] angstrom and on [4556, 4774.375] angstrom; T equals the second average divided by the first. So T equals 0.9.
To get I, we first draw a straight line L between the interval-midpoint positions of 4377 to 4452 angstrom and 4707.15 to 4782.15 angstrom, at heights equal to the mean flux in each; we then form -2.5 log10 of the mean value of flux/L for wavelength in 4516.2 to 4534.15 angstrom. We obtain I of 0.14 mag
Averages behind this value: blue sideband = 4.6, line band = 3.91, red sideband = 4.12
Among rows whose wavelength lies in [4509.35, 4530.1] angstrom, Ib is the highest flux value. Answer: 4.681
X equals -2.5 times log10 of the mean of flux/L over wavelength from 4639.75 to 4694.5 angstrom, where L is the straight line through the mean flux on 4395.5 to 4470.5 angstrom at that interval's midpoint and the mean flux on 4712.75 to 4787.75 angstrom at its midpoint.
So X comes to 0.02 mag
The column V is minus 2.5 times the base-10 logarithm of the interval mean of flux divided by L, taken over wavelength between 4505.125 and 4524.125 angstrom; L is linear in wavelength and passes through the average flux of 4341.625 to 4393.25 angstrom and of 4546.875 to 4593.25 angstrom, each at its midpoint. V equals 0.039 mag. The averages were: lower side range 4.56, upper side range 4.06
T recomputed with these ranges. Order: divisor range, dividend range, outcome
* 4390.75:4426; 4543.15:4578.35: 0.87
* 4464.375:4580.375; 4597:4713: 1.01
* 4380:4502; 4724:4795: 0.90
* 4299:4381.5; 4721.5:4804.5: 0.90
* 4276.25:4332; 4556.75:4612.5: 0.93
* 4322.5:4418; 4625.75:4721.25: 0.93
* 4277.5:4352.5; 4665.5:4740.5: 0.96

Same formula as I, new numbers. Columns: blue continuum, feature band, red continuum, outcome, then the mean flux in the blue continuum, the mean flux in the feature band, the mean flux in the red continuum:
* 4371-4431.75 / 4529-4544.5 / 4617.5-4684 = 0.03 mag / 4.61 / 4.27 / 4.18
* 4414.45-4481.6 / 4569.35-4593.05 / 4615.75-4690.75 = 0.08 mag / 4.46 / 3.97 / 4.18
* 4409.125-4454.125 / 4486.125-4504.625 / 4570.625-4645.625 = 0.03 mag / 4.56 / 4.31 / 4.17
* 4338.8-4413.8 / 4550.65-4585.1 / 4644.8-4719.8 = 0.08 mag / 4.6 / 4.06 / 4.22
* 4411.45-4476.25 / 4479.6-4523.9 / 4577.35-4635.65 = 0.04 mag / 4.46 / 4.23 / 4.22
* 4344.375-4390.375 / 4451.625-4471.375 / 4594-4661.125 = 0.00 mag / 4.53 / 4.4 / 4.2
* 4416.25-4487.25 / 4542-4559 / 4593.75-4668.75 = 0.03 mag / 4.48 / 4.21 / 4.22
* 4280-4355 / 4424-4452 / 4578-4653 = -0.05 mag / 4.41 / 4.51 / 4.19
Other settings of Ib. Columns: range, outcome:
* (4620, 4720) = 4.933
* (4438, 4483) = 5.083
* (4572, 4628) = 5.192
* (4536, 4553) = 4.919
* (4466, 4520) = 5.138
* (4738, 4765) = 4.669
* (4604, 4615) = 4.894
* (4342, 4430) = 6.534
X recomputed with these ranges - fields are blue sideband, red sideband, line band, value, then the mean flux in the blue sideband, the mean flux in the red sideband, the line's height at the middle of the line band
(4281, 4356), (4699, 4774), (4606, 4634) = -0.04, 4.41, 4.14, 4.21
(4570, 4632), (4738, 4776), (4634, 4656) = 0.01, 4.18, 4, 4.13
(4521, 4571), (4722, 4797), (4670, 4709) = -0.03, 4.13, 4.05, 4.08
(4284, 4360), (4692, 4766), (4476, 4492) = -0.04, 4.4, 4.19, 4.31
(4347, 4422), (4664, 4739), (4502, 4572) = 0.08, 4.61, 4.23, 4.43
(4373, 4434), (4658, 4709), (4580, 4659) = 0.04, 4.6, 4.24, 4.32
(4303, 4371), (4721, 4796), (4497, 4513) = 0.02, 4.45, 4.05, 4.29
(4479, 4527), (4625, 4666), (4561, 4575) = 0.05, 4.22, 4.18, 4.2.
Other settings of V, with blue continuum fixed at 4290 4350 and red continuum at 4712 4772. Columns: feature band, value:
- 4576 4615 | 0.015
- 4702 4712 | -0.045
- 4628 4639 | -0.013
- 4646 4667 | 0.006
